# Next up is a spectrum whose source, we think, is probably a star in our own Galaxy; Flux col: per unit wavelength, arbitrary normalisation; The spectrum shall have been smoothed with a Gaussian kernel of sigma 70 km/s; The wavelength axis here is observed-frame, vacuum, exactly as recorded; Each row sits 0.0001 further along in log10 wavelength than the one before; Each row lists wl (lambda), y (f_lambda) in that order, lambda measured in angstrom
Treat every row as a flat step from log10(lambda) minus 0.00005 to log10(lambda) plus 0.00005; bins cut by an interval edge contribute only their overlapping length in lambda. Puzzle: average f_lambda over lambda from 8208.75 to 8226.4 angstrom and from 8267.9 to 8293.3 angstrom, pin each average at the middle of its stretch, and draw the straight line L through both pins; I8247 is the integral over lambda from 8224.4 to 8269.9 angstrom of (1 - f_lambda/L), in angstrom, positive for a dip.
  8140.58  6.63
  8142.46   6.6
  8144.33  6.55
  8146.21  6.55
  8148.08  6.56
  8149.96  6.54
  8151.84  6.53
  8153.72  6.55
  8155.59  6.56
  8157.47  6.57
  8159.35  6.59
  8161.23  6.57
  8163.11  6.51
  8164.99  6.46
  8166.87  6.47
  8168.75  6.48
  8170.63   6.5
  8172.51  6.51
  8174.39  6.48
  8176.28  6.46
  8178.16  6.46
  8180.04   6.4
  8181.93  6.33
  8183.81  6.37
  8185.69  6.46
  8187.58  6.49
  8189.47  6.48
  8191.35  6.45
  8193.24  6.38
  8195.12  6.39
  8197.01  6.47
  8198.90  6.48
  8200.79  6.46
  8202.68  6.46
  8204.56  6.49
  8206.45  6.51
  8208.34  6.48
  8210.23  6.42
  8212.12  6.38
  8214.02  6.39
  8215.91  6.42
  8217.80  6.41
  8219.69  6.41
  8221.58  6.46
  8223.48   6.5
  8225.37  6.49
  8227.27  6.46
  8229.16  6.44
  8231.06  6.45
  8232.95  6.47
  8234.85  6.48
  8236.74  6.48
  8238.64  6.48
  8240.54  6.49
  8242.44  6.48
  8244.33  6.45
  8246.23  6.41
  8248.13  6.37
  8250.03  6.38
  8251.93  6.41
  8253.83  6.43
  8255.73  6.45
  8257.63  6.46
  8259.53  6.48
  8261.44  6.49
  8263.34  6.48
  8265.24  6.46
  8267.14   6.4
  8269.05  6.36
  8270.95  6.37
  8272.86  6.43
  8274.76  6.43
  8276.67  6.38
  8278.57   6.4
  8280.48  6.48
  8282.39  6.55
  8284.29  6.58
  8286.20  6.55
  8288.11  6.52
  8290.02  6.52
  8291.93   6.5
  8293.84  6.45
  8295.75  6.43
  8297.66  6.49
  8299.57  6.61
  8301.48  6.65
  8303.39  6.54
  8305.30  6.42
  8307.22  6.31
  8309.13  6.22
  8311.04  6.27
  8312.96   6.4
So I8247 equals -0.01 angstrom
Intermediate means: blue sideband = 6.43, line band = 6.45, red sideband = 6.46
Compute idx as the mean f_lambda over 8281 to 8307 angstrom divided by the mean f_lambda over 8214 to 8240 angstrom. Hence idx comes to 1.0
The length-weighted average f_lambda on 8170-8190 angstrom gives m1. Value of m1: 6.45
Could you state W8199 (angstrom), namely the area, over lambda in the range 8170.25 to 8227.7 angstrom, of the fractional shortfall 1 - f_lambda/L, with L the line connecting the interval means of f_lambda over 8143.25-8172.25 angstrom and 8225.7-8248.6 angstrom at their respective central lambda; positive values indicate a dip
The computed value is 0.4 angstrom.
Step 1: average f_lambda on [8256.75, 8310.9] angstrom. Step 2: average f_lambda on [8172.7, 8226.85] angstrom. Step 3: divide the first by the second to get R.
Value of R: 1.00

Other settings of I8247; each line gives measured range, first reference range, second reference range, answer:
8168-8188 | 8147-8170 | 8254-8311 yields 0.2 angstrom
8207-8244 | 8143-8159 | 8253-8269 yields 0.2 angstrom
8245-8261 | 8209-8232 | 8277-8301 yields 0.1 angstrom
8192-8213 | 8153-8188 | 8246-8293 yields 0.1 angstrom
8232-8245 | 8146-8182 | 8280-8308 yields 0.1 angstrom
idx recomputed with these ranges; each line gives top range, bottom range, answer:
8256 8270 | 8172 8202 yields 1.00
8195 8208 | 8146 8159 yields 0.99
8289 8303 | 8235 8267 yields 1.01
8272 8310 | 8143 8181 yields 0.99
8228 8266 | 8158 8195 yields 1.00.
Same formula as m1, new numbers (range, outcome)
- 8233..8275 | 6.44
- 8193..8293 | 6.45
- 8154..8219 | 6.46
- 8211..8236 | 6.44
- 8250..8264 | 6.45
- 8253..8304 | 6.48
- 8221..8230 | 6.47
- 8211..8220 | 6.4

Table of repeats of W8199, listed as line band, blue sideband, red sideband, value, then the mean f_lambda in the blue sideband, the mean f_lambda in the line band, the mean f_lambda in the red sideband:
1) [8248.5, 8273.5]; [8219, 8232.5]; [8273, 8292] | 0.2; 6.46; 6.43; 6.49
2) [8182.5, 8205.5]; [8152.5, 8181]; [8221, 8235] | 0.1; 6.5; 6.45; 6.46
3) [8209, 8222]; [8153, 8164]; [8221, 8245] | 0.2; 6.56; 6.41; 6.47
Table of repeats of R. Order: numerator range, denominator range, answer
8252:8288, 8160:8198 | 1.00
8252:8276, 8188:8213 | 1.00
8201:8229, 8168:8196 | 1.00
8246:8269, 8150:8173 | 0.99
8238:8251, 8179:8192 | 1.00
